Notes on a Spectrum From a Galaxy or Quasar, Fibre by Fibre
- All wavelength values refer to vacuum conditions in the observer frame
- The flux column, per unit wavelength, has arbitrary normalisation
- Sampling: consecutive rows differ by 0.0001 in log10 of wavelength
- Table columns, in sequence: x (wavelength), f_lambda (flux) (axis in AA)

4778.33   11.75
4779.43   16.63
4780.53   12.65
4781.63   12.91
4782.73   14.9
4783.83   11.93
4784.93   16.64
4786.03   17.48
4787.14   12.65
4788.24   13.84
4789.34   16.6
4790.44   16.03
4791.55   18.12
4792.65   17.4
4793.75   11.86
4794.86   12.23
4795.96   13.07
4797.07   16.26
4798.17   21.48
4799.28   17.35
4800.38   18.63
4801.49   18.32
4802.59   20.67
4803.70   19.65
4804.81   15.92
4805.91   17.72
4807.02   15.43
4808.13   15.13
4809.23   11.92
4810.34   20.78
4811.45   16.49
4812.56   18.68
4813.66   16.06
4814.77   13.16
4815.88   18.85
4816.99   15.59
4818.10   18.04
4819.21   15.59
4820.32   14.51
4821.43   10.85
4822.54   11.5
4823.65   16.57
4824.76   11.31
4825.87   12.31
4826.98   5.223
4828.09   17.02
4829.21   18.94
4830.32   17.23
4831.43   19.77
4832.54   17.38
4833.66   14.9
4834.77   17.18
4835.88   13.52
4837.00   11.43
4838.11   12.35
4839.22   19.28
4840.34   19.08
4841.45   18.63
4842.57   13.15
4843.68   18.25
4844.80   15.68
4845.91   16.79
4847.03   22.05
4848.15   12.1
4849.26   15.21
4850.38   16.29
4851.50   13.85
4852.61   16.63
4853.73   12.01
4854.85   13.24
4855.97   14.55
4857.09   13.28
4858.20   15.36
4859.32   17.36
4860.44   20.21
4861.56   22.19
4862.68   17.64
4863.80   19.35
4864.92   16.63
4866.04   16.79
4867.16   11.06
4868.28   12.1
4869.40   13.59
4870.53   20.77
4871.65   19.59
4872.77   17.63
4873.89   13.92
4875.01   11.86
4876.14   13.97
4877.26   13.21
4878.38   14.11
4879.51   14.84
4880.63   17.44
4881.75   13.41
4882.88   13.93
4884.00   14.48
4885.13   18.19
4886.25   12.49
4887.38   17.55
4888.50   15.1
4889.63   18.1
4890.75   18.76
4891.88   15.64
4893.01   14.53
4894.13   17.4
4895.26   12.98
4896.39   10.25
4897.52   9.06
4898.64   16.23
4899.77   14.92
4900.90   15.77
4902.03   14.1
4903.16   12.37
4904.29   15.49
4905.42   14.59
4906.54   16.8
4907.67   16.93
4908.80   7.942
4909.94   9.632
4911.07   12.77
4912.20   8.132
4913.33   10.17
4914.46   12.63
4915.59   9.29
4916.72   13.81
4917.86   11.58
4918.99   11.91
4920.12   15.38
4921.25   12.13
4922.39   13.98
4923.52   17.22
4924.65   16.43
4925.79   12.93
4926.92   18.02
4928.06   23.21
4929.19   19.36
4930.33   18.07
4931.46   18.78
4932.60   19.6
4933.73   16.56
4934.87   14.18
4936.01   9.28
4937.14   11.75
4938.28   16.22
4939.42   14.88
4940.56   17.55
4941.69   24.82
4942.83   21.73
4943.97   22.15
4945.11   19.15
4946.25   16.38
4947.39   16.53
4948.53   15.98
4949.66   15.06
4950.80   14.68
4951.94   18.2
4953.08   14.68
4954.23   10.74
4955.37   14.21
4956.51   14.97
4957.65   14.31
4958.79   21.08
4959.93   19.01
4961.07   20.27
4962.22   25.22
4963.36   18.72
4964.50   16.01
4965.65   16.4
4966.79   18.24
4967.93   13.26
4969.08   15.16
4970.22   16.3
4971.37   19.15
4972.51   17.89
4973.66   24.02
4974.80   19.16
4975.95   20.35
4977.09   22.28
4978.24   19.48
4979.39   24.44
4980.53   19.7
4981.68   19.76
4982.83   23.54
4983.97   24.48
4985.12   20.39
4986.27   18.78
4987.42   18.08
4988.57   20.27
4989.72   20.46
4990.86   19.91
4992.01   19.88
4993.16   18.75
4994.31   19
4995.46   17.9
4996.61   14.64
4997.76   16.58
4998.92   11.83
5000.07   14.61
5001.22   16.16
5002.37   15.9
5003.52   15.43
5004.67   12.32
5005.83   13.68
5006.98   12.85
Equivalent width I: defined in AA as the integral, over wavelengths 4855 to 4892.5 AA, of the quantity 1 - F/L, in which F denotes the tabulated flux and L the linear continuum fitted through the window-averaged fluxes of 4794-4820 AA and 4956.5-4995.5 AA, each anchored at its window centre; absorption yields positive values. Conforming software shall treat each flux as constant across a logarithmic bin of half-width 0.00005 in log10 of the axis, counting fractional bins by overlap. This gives 4.04 AA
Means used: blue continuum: 16.7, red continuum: 19.4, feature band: 15.9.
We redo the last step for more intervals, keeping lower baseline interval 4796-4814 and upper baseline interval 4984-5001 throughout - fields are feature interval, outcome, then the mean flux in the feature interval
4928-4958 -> 2.1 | 16.7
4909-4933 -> 4.6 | 14.4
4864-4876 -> 1.5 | 15.5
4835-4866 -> 2.5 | 16.2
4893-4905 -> 2.6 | 13.9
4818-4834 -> 2.6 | 14.6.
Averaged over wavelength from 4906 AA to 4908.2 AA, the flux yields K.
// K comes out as 16.9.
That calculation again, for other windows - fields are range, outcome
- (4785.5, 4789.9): 15.1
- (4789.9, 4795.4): 15.1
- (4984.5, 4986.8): 19.7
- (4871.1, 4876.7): 15.4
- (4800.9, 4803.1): 19.5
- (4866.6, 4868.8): 11.6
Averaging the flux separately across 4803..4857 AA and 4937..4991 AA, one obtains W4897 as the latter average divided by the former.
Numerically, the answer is 1.19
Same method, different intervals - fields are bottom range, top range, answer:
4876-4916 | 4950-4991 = 1.33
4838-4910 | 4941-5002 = 1.19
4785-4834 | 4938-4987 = 1.17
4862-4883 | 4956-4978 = 1.20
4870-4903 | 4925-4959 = 1.11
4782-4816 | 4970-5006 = 1.15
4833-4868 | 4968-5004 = 1.18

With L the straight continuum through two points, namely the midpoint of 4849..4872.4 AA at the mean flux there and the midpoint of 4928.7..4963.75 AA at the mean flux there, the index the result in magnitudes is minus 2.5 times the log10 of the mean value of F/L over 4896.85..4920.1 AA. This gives 0.29 mag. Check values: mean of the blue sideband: 16.1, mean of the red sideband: 17.2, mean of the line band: 12.8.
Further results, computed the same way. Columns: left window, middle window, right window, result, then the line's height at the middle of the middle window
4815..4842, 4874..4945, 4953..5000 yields 0.14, 17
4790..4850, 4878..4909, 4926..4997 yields 0.16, 17.2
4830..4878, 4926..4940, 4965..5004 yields 0.06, 17.6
